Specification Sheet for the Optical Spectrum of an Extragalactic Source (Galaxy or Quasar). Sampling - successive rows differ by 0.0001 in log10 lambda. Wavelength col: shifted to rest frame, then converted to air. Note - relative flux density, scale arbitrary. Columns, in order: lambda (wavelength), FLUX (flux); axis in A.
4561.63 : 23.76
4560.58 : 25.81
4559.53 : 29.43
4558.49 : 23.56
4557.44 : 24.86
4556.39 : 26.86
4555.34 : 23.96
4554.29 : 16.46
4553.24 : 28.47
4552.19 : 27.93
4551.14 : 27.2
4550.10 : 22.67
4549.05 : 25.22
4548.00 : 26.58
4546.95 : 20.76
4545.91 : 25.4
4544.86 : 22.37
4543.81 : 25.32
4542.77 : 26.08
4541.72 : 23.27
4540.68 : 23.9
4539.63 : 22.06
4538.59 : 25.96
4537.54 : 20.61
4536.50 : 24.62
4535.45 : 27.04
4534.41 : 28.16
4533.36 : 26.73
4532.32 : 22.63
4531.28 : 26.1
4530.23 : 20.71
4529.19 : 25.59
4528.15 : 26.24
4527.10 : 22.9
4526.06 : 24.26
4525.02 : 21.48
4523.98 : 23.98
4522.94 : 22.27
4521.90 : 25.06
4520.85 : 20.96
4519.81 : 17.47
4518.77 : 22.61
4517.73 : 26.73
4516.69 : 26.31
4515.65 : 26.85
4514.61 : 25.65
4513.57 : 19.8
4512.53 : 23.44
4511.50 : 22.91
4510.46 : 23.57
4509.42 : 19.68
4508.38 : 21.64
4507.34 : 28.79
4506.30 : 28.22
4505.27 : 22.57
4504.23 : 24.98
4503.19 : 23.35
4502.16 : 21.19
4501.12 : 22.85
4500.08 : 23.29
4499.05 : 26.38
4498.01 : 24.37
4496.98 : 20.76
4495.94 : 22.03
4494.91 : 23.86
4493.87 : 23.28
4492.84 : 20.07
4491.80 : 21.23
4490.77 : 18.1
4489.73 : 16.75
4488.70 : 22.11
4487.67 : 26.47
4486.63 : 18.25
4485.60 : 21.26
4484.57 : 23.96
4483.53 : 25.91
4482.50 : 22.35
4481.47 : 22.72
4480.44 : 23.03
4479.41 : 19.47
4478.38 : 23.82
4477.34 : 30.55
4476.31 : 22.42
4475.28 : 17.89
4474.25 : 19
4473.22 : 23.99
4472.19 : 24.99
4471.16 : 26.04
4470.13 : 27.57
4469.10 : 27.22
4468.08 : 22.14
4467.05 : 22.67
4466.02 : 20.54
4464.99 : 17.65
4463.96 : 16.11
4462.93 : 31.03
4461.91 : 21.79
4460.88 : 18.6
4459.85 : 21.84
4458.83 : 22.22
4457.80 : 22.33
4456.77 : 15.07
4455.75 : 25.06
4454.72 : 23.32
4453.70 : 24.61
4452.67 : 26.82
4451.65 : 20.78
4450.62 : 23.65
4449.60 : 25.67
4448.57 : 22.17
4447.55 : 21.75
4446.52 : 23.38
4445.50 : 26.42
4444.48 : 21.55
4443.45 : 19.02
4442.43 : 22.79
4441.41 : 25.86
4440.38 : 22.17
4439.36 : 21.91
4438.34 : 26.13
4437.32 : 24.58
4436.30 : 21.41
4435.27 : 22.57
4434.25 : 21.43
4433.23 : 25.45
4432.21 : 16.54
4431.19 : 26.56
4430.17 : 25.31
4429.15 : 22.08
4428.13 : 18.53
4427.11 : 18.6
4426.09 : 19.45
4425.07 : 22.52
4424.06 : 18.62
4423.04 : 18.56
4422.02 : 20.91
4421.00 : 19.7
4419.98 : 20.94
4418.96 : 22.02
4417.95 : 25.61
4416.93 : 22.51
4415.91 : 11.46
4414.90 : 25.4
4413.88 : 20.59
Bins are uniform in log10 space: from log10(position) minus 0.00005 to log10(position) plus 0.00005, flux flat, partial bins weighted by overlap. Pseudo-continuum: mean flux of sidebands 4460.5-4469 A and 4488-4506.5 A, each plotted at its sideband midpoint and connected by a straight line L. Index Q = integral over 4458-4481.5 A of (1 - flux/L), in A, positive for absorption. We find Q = -1.0 A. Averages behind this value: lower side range 21.7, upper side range 22.5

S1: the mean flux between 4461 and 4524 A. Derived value 22.9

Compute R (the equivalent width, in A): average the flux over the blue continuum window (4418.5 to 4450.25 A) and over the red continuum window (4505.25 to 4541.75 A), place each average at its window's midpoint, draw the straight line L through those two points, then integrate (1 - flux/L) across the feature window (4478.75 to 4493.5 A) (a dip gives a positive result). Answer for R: 1.0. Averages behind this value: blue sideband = 22.1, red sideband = 23.9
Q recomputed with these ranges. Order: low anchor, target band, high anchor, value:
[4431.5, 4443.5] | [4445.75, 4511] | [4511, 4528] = 0.6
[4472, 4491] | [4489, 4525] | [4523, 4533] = 0.2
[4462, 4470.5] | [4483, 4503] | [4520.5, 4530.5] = 0.8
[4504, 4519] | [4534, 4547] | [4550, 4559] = 0.1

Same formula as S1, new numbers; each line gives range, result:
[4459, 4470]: 22.2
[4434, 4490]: 22.8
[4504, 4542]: 23.9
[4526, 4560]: 24.7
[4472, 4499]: 22.3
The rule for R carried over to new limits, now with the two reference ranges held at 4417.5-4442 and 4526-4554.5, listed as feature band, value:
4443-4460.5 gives -0.14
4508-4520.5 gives 0.48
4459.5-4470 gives 0.29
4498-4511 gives -0.09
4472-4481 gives 0.14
